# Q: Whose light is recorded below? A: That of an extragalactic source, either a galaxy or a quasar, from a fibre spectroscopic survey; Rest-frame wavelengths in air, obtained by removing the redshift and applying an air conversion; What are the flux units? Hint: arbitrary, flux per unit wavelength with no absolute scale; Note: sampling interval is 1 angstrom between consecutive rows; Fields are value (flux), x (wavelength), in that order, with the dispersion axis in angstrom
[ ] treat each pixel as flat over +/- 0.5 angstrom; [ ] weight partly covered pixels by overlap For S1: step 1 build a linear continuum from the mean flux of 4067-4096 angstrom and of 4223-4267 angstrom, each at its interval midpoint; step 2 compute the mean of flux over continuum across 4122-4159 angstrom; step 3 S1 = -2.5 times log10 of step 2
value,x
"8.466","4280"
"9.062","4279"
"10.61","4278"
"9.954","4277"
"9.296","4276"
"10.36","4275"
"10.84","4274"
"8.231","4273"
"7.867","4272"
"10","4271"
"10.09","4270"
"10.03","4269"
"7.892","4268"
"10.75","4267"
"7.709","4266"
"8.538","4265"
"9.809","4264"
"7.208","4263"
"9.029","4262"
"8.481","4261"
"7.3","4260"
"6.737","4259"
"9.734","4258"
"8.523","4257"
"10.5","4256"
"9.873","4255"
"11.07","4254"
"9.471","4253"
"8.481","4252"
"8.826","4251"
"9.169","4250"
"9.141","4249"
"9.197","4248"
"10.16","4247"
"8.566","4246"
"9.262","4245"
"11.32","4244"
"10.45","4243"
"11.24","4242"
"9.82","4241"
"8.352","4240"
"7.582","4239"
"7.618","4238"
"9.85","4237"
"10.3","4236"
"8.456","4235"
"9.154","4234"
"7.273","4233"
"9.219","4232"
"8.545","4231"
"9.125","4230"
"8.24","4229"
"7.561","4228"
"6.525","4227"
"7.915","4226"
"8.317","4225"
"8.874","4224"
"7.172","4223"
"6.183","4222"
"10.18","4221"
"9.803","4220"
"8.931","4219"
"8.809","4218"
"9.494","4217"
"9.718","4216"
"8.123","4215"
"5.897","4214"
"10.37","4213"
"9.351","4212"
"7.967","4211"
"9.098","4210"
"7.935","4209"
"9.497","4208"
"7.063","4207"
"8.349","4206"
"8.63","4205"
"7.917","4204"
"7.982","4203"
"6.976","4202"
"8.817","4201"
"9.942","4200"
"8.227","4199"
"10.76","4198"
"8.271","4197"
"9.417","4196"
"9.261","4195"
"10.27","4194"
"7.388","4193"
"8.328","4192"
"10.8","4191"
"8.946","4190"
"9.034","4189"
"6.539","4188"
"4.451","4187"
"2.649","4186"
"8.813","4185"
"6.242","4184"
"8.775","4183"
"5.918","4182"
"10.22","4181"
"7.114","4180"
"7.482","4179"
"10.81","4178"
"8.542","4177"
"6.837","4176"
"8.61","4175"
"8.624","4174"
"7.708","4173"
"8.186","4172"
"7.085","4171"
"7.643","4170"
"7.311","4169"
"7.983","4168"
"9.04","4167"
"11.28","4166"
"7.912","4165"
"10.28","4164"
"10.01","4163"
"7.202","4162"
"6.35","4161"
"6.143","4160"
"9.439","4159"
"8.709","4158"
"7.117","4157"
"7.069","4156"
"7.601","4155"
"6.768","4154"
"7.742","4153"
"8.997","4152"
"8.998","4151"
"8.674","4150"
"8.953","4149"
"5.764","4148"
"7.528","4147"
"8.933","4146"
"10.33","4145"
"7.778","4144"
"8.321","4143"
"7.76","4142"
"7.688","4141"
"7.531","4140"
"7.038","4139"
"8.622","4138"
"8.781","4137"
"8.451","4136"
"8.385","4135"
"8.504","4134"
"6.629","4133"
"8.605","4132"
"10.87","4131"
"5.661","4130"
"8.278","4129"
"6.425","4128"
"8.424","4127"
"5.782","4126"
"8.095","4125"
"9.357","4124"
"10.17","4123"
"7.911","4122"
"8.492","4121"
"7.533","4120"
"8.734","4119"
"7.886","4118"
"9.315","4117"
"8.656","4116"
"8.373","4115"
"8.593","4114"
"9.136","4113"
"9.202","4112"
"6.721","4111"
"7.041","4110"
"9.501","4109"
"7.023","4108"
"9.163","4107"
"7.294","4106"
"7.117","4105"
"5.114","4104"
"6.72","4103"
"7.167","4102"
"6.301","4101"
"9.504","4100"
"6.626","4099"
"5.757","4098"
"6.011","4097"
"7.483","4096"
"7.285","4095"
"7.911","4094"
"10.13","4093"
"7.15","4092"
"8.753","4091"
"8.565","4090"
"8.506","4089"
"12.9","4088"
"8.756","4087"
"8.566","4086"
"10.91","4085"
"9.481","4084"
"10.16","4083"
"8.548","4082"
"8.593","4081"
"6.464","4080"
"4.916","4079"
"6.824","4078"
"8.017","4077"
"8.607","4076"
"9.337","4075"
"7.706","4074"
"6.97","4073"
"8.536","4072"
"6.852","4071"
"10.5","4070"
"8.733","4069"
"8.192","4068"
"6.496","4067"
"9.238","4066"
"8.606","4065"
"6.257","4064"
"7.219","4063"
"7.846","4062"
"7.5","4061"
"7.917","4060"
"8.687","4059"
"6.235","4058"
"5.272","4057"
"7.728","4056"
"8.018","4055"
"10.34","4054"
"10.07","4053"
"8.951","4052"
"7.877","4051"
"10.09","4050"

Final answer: 0.07 mag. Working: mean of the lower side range 8.44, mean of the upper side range 8.9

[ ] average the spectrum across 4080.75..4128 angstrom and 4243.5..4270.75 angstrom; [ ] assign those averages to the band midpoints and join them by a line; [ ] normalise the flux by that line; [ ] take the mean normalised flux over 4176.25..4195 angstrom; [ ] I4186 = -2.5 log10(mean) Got 0.10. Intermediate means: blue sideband 8.2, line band 7.93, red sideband 9.15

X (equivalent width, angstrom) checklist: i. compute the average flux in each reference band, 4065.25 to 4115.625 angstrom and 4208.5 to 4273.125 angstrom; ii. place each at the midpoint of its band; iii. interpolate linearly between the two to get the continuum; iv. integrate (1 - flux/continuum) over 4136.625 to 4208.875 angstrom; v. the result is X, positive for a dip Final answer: 3.0 angstrom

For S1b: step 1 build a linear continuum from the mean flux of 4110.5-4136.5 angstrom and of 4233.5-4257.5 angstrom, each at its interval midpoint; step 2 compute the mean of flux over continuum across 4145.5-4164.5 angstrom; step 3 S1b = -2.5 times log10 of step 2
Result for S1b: 0.07 mag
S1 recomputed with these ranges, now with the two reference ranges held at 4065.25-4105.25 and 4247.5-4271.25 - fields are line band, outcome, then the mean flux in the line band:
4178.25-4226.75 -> 0.05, 8.3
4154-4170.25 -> 0.04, 8.16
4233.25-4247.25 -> -0.05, 9.39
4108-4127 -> -0.01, 8.33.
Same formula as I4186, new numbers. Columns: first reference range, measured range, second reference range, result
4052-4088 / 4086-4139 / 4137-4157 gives 0.004 mag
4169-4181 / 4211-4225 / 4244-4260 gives 0.013 mag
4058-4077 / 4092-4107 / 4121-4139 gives 0.120 mag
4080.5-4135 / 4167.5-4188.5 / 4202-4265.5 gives 0.136 mag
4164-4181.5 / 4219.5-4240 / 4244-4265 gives 0.061 mag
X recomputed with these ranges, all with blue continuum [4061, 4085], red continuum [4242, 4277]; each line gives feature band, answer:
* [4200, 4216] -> 1.0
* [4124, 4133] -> 0.7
